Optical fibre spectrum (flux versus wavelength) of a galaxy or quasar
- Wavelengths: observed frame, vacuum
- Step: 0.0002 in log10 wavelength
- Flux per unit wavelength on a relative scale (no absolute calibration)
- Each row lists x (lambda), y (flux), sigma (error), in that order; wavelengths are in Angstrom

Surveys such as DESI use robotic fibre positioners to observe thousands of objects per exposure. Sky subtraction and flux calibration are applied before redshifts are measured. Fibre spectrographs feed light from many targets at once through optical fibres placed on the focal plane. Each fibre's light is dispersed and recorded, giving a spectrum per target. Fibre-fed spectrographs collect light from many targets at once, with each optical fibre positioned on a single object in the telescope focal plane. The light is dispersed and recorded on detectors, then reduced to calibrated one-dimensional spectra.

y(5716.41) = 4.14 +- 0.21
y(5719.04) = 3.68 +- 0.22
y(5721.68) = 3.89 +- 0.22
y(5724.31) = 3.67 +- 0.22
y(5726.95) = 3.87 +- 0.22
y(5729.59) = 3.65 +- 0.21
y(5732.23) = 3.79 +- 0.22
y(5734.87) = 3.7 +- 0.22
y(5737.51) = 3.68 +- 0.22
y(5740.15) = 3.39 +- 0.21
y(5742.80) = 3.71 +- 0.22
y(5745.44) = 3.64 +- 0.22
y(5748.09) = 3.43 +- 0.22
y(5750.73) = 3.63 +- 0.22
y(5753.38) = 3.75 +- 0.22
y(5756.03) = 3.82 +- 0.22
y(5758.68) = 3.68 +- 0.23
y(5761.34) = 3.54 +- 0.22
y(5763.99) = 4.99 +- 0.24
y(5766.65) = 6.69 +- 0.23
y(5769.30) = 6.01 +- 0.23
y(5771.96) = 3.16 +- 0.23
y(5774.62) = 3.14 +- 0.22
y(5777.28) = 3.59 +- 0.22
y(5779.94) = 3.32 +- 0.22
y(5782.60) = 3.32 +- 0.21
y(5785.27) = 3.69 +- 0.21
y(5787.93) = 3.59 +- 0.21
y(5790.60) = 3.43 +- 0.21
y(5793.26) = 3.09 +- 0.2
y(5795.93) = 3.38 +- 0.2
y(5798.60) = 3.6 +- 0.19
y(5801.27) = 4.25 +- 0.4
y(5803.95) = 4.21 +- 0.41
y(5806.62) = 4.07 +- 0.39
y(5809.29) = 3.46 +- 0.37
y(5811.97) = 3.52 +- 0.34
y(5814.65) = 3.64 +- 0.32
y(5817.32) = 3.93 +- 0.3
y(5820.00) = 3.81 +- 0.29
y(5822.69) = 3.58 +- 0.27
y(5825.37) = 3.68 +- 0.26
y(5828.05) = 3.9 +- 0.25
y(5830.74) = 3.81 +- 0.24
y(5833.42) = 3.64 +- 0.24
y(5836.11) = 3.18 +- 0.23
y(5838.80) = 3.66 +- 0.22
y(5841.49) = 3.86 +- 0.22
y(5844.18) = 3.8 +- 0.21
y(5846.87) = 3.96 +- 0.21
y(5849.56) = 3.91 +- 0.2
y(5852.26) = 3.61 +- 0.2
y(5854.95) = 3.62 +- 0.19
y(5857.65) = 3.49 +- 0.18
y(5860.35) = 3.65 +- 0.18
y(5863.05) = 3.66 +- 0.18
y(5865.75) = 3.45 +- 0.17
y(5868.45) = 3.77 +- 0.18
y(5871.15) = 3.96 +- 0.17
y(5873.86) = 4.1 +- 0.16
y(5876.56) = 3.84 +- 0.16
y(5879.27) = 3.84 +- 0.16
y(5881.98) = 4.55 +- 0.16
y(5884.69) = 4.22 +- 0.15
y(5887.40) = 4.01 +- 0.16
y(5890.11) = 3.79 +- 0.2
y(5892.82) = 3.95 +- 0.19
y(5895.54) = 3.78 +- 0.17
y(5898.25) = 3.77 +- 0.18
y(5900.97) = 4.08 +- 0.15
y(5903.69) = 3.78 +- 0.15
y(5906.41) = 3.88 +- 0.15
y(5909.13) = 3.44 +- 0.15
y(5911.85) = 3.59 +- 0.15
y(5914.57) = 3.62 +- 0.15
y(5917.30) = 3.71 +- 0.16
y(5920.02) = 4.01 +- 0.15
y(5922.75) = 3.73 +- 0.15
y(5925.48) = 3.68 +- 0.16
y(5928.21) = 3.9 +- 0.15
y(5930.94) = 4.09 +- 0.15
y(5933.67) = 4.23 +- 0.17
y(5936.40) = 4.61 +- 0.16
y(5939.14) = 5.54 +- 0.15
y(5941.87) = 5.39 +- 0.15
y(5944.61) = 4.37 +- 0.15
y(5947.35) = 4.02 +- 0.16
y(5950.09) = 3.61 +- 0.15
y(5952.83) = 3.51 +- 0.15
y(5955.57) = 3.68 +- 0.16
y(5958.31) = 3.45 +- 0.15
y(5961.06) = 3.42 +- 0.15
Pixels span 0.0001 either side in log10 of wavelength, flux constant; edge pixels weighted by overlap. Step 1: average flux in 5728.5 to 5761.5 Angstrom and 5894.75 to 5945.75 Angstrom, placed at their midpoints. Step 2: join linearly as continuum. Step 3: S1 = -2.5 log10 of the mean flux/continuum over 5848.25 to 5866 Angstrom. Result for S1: 0.080 mag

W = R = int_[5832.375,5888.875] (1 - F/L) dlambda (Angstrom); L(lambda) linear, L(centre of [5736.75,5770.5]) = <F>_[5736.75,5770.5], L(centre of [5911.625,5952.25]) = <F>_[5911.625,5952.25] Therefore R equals 4.73 Angstrom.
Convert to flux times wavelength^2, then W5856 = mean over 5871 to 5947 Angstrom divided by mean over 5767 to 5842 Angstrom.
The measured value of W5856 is 1.13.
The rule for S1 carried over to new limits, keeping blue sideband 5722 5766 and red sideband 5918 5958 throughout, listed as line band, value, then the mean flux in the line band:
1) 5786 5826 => 0.06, 3.68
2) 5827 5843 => 0.08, 3.67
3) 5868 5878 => 0.03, 3.93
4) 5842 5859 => 0.07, 3.74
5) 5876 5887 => -0.02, 4.12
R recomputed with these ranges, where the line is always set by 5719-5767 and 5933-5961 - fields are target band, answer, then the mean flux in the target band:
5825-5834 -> 0.5 Angstrom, 3.78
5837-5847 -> 0.6 Angstrom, 3.77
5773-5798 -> 3.4 Angstrom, 3.4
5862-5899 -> 1.6 Angstrom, 3.91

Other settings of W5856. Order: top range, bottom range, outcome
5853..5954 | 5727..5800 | 1.09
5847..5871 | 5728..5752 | 1.06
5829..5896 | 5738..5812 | 1.02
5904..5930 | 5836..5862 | 1.03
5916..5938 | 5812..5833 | 1.11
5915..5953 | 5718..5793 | 1.16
